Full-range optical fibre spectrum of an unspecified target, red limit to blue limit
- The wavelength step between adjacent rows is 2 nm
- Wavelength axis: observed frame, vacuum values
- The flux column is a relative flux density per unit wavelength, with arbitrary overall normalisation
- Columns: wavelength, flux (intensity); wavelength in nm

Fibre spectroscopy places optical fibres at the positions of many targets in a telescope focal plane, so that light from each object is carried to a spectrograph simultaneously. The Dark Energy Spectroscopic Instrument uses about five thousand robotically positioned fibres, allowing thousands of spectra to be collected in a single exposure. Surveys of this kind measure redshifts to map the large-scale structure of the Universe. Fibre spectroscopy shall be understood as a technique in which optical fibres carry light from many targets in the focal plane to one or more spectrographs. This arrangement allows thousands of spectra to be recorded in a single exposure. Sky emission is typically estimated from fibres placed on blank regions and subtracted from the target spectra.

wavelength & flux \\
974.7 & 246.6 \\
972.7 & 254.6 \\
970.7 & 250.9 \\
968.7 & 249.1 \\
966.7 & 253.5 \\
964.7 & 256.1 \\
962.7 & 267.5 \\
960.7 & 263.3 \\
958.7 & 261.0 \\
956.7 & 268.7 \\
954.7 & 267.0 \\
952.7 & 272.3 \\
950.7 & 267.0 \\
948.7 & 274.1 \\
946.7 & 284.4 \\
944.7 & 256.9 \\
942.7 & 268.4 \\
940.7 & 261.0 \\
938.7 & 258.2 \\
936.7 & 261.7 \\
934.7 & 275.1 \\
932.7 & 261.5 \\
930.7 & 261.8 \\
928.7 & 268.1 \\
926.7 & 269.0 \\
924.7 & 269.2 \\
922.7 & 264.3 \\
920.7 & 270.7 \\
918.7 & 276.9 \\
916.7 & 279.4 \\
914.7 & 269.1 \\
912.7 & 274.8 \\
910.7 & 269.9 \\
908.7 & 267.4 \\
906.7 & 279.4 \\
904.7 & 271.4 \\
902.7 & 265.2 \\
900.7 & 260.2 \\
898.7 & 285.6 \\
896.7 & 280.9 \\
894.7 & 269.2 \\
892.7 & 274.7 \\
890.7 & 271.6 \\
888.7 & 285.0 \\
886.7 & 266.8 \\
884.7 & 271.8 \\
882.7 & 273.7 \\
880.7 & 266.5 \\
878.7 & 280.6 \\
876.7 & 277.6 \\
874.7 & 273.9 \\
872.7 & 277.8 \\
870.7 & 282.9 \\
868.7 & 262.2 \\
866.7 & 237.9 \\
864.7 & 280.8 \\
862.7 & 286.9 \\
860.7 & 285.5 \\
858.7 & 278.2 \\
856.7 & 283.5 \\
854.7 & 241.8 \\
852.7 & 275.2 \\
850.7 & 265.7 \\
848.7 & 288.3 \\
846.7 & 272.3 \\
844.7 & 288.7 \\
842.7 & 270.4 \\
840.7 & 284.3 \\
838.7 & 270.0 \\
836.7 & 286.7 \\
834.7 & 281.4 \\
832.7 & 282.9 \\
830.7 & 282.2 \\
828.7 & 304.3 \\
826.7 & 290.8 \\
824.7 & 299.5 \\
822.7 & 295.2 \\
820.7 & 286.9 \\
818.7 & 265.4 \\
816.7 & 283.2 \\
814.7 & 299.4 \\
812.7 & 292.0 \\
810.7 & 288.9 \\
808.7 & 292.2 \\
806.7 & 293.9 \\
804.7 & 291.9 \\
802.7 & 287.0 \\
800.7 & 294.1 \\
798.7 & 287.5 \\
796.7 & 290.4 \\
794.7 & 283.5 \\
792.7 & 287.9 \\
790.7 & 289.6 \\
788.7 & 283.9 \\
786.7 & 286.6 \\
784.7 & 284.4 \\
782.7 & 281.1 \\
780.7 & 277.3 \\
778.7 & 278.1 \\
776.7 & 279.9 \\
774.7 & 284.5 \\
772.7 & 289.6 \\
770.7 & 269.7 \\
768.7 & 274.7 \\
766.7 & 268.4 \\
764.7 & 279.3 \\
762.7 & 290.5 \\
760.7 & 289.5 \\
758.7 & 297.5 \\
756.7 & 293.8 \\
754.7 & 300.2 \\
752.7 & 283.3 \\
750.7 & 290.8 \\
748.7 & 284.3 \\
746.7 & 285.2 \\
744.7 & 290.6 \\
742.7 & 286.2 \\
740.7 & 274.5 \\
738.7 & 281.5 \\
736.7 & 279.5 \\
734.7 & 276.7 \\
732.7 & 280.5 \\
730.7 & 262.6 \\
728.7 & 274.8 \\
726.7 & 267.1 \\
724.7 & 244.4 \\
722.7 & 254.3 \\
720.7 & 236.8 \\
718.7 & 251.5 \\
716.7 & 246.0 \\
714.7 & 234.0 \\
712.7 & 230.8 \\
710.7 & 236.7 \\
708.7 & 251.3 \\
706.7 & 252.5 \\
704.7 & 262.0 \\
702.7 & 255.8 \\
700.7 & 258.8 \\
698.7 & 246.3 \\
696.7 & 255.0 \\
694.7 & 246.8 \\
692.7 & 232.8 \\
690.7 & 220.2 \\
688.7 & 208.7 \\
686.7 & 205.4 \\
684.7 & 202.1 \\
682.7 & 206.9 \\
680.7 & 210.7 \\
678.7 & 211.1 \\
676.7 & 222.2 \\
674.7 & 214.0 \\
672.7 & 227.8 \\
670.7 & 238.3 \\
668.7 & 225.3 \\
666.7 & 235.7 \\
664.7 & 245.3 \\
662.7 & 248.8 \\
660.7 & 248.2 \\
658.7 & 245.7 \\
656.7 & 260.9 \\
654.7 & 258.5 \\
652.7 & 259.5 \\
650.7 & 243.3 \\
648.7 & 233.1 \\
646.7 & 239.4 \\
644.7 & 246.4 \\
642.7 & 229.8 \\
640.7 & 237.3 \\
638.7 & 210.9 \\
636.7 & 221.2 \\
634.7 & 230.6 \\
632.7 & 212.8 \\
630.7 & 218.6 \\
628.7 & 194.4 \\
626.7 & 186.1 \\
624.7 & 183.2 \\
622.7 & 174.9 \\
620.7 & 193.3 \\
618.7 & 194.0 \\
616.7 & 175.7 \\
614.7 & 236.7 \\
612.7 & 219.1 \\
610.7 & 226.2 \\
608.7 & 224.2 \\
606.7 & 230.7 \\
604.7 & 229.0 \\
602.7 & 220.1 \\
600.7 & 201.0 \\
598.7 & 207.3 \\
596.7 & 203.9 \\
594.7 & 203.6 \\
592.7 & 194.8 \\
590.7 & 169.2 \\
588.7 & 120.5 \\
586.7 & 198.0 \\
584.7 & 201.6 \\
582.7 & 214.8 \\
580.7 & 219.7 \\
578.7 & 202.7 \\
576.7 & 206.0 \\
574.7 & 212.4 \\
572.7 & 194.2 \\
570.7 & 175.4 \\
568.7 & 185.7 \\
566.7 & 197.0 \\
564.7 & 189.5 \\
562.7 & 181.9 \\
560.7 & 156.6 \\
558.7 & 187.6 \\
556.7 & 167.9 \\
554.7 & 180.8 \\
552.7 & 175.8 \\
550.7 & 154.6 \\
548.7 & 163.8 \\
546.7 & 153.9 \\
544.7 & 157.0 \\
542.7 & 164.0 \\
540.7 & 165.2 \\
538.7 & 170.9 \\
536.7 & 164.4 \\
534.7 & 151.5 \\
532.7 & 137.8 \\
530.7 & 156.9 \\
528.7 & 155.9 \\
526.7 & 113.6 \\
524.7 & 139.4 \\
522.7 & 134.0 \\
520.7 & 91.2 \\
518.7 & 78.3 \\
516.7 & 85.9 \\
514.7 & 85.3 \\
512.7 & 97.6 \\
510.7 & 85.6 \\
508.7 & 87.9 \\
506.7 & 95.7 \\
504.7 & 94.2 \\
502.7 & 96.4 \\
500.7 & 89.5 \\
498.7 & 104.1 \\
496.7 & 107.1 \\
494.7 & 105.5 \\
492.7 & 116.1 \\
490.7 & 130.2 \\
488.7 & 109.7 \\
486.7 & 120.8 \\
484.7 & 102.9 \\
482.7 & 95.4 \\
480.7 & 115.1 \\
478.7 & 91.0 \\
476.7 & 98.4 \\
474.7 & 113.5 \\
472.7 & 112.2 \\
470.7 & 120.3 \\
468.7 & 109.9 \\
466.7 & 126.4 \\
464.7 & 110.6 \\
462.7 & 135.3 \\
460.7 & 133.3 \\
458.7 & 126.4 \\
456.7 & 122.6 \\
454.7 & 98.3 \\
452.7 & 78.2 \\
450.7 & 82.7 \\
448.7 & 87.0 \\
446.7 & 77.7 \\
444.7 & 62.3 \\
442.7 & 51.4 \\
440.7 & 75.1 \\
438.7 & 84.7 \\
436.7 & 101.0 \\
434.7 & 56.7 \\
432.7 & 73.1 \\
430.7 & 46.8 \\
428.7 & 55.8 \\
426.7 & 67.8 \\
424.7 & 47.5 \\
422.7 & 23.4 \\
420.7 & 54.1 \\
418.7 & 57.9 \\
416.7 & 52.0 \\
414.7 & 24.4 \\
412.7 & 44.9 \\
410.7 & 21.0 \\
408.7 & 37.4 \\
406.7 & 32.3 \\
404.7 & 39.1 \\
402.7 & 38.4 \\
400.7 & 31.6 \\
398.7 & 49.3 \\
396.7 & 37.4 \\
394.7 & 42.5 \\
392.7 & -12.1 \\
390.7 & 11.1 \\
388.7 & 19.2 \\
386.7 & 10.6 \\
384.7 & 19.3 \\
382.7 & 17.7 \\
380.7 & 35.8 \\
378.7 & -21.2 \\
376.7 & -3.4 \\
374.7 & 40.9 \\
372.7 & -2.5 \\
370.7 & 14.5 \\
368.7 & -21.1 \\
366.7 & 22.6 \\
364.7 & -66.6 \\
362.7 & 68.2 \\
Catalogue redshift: 0.000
